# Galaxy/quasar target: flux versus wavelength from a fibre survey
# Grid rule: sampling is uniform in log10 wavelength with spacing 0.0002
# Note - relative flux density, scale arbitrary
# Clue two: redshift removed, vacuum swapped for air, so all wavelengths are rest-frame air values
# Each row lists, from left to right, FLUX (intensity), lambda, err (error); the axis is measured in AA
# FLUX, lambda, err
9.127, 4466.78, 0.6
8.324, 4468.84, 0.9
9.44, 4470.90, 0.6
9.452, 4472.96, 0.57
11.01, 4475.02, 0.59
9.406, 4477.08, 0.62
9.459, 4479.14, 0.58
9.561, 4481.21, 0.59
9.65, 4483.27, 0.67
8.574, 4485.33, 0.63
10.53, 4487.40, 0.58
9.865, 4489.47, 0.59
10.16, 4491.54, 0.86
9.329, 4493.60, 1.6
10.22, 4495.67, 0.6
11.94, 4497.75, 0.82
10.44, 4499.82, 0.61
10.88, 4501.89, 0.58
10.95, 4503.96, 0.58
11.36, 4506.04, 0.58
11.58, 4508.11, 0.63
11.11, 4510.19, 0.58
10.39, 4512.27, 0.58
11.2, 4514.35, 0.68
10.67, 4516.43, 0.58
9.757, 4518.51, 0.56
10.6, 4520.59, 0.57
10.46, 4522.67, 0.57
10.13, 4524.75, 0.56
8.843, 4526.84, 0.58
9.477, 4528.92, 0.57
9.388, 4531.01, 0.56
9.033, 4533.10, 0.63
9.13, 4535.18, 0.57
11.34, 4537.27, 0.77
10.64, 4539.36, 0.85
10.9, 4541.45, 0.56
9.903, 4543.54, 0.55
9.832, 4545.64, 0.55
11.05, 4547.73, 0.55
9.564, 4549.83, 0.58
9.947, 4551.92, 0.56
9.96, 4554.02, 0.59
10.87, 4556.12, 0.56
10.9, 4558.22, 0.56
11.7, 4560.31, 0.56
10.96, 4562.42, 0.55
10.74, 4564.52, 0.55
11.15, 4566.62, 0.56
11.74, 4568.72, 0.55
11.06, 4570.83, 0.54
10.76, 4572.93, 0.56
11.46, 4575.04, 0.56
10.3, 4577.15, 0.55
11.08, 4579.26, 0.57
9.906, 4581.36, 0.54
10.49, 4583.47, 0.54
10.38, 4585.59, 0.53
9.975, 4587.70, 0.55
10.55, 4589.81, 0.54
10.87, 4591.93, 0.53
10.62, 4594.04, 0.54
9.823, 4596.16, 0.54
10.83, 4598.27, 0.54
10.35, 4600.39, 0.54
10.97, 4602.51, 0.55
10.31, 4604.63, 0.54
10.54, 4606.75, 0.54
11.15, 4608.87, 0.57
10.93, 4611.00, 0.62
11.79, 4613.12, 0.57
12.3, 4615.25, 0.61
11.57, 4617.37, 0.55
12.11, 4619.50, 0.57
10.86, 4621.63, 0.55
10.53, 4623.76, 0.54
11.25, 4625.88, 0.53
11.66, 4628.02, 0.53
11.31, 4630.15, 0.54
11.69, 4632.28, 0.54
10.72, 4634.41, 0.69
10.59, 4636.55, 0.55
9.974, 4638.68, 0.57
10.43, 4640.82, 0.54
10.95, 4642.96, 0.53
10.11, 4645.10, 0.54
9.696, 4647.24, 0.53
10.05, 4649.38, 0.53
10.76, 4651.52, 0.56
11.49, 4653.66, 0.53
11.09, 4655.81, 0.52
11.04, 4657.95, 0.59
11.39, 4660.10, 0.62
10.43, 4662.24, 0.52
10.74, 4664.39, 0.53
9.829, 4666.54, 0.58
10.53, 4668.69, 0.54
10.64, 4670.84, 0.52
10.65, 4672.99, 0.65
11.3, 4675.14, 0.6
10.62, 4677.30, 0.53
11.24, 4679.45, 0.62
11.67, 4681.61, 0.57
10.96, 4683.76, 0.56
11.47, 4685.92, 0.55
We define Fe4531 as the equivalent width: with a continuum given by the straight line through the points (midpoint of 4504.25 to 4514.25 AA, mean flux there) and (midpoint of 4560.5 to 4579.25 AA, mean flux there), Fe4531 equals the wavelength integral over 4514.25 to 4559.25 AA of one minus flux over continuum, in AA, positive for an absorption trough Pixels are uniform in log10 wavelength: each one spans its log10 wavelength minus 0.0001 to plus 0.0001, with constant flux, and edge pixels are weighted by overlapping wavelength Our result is 3.80 AA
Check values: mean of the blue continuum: 11.1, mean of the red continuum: 11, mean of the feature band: 10.1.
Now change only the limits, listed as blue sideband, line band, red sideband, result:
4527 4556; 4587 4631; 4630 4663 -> -2.1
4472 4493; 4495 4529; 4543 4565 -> -1.9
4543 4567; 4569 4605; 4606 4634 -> 1.1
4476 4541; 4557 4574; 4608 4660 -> -0.9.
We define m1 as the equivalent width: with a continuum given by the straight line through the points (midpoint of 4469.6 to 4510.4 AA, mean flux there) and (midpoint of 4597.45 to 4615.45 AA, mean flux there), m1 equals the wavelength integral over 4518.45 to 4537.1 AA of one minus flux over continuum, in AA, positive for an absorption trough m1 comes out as 1.3 AA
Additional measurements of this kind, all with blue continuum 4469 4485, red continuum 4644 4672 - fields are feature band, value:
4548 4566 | -1.0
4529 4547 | -0.1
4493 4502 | -0.8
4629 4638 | -0.5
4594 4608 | -0.3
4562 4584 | -1.7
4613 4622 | -1.2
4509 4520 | -0.9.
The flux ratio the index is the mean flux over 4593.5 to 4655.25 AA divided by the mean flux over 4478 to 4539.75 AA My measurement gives 1.06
